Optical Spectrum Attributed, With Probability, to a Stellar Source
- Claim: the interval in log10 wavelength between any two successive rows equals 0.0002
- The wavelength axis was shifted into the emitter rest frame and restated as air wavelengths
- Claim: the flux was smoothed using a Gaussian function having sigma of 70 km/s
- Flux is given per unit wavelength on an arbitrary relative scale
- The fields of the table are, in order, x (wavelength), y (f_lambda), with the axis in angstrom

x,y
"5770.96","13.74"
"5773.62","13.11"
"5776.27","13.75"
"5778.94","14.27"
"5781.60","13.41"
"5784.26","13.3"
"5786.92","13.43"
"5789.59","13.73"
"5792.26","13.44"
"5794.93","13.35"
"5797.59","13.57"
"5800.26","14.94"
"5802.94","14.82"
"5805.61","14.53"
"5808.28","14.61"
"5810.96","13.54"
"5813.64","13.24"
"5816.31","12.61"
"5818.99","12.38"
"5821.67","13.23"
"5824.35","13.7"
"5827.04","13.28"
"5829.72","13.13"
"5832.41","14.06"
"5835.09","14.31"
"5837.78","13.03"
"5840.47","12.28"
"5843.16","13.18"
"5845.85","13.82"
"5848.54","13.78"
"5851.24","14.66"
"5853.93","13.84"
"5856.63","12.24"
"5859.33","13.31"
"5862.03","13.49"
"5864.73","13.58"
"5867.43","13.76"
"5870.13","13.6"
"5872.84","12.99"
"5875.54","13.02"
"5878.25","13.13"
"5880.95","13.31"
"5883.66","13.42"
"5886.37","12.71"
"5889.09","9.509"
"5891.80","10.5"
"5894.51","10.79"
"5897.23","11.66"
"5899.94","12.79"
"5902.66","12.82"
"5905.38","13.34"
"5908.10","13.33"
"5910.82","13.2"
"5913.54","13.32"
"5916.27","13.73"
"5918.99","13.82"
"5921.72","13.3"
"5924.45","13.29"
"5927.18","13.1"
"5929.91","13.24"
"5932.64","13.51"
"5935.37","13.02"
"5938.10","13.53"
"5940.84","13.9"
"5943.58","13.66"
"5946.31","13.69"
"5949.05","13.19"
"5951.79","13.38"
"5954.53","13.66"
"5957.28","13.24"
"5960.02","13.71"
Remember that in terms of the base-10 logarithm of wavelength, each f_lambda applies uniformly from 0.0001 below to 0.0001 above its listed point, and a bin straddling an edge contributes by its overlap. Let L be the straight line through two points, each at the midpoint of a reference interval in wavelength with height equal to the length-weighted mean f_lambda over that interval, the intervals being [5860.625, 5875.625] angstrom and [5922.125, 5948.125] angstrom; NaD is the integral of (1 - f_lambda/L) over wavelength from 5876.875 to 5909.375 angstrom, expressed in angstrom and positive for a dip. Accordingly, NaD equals 2.8 angstrom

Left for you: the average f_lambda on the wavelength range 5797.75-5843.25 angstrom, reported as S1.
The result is 13.6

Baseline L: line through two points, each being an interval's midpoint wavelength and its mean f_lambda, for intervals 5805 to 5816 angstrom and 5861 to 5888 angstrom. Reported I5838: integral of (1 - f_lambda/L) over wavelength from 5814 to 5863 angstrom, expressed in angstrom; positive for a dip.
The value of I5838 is 0.8 angstrom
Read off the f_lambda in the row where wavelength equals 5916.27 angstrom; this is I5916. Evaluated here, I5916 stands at 13.73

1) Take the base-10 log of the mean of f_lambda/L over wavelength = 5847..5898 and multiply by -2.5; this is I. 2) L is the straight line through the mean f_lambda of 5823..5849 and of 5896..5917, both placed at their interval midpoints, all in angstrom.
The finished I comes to 0.03 mag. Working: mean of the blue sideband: 13.4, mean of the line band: 12.8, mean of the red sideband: 13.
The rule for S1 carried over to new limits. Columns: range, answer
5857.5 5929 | 12.9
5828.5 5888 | 13.4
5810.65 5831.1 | 13.1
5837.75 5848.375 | 13.2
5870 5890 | 12.7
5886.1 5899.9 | 11.1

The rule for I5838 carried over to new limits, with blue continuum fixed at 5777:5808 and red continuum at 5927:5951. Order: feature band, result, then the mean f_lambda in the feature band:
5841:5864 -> 0.4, 13.5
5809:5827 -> 0.8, 13.2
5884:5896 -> 2.2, 11.1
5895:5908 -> 0.9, 12.6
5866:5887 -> 0.6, 13.3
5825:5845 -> 0.6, 13.3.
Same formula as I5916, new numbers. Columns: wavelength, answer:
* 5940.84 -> 13.9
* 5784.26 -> 13.3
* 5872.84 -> 12.99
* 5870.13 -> 13.6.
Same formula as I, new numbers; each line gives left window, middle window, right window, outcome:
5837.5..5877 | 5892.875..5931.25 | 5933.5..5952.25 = 0.04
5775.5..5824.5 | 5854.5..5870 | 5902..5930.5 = 0.01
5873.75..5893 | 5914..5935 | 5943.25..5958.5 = -0.03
